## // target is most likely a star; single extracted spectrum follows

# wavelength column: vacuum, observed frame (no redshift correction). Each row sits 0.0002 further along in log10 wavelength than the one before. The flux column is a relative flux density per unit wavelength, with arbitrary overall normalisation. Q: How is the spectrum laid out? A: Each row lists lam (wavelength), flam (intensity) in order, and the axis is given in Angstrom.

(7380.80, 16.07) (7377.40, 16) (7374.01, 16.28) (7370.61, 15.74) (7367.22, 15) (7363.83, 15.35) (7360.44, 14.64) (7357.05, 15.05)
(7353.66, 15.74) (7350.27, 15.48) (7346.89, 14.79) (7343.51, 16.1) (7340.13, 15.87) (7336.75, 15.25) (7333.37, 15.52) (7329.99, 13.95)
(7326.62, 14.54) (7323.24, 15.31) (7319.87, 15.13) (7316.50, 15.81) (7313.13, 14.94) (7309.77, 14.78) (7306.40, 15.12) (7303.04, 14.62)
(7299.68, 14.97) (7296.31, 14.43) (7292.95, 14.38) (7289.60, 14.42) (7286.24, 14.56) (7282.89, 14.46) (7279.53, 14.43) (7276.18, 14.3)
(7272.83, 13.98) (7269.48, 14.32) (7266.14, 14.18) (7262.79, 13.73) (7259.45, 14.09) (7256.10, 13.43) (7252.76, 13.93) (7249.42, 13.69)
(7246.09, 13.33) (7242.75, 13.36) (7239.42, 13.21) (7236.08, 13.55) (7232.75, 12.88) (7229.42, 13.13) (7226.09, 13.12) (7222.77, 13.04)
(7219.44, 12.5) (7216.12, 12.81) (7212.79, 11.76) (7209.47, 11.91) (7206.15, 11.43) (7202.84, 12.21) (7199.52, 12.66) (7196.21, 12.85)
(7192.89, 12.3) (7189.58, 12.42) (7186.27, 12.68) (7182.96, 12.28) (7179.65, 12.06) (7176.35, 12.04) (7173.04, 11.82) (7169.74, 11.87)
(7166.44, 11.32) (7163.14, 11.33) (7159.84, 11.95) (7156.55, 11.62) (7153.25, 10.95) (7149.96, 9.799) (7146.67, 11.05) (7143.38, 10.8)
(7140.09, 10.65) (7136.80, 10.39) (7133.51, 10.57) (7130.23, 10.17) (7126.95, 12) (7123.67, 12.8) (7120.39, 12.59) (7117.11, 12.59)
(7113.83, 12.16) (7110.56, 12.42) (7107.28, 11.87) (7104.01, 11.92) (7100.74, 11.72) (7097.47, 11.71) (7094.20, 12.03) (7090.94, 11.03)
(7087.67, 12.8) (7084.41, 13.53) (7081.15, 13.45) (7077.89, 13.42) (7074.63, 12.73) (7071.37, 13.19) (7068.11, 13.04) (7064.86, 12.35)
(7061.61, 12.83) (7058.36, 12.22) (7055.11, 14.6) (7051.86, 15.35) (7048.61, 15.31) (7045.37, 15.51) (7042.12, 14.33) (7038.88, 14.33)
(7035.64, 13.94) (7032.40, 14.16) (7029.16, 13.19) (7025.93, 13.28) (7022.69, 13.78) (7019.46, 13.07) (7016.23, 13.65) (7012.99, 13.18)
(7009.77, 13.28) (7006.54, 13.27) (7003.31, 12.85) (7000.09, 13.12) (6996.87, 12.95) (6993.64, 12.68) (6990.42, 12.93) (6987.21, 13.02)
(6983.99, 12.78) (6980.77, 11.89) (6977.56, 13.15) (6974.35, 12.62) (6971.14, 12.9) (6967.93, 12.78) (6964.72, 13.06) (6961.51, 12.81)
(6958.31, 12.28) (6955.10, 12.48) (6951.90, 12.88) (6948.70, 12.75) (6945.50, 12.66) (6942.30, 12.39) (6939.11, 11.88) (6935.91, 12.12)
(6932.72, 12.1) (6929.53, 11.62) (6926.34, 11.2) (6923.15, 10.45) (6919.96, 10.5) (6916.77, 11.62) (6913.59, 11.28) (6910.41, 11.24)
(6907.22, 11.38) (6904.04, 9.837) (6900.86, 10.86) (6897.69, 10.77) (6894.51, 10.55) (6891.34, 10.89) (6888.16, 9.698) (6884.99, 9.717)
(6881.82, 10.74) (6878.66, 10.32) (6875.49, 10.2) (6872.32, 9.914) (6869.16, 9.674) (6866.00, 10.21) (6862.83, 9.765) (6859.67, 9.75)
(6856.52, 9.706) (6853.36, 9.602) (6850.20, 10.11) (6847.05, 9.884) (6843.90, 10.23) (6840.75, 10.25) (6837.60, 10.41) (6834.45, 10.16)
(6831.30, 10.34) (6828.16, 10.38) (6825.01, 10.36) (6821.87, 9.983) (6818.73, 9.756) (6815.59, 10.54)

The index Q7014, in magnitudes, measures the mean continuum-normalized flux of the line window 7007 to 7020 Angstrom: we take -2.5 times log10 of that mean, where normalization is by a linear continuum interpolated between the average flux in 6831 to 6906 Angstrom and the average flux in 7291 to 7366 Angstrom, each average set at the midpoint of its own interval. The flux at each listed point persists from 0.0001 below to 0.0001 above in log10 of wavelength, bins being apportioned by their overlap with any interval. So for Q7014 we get -0.139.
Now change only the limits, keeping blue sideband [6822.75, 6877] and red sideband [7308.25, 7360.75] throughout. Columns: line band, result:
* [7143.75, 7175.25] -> 0.18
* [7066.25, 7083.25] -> -0.06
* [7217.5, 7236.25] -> 0.09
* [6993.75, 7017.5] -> -0.13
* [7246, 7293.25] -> 0.03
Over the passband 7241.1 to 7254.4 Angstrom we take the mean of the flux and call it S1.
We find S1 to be 13.6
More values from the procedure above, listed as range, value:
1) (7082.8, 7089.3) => 13.2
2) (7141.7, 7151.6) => 10.6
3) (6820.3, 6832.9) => 10.3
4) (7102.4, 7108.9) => 11.9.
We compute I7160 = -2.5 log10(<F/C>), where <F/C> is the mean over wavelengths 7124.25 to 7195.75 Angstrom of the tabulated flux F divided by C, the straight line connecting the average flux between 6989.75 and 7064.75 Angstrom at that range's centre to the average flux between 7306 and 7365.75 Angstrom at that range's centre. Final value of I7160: 0.24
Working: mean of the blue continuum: 13.6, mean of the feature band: 11.5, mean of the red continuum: 15.2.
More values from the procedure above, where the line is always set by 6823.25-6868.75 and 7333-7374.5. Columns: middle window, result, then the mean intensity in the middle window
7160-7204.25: 0.13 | 12.1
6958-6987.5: -0.12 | 12.7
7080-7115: 0.04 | 12.2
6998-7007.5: -0.12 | 13.1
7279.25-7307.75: 0.01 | 14.6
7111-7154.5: 0.16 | 11.3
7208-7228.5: 0.12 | 12.6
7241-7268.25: 0.05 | 13.7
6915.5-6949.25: -0.07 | 11.7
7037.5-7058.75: -0.20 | 14.7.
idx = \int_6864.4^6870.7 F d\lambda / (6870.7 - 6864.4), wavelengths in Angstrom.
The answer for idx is 9.93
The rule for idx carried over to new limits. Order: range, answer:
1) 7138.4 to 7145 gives 10.7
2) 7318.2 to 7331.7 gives 14.7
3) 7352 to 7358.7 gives 15.4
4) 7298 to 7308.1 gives 14.9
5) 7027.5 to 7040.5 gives 13.9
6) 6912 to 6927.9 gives 11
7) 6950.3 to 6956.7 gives 12.7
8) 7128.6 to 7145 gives 10.5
